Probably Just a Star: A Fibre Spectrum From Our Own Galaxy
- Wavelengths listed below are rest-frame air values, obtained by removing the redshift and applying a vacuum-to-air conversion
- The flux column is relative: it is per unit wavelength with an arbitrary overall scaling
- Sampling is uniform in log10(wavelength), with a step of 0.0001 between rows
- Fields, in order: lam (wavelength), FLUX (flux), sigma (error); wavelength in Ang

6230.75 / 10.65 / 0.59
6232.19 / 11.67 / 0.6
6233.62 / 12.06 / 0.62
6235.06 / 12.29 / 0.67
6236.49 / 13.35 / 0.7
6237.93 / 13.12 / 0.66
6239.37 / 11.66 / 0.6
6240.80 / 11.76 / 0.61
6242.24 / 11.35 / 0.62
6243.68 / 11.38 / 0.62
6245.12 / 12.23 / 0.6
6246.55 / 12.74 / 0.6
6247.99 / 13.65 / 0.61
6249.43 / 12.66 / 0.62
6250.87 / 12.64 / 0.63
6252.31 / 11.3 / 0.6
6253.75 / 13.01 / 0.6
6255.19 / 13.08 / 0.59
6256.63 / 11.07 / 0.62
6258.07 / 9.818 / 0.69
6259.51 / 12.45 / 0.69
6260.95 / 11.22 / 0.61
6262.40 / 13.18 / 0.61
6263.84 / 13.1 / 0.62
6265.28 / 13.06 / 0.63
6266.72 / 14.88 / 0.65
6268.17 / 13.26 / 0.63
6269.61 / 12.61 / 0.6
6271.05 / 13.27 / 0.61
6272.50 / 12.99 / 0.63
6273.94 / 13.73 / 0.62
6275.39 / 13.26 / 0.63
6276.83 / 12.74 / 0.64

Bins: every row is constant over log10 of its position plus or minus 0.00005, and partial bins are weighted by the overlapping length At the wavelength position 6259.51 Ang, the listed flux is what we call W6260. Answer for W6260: 12.45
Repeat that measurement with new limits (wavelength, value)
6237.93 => 13.12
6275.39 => 13.26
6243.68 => 11.38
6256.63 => 11.07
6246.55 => 12.74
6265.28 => 13.06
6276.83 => 12.74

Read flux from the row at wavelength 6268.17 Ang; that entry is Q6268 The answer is 13.26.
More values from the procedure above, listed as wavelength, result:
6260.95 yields 11.22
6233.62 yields 12.06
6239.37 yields 11.66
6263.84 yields 13.1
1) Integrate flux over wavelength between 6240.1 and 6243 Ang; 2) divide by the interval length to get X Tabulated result 11.5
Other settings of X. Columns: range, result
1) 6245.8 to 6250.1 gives 13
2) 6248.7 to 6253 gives 12.2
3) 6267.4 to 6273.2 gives 13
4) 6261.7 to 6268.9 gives 13.5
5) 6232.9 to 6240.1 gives 12.5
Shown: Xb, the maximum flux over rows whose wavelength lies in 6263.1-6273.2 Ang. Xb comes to 14.88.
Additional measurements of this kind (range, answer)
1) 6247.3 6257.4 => 13.65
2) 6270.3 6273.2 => 13.27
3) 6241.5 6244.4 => 11.38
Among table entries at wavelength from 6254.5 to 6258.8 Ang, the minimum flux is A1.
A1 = 9.818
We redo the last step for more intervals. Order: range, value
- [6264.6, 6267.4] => 13.06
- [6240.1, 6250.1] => 11.35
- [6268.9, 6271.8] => 12.61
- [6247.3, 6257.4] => 11.07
